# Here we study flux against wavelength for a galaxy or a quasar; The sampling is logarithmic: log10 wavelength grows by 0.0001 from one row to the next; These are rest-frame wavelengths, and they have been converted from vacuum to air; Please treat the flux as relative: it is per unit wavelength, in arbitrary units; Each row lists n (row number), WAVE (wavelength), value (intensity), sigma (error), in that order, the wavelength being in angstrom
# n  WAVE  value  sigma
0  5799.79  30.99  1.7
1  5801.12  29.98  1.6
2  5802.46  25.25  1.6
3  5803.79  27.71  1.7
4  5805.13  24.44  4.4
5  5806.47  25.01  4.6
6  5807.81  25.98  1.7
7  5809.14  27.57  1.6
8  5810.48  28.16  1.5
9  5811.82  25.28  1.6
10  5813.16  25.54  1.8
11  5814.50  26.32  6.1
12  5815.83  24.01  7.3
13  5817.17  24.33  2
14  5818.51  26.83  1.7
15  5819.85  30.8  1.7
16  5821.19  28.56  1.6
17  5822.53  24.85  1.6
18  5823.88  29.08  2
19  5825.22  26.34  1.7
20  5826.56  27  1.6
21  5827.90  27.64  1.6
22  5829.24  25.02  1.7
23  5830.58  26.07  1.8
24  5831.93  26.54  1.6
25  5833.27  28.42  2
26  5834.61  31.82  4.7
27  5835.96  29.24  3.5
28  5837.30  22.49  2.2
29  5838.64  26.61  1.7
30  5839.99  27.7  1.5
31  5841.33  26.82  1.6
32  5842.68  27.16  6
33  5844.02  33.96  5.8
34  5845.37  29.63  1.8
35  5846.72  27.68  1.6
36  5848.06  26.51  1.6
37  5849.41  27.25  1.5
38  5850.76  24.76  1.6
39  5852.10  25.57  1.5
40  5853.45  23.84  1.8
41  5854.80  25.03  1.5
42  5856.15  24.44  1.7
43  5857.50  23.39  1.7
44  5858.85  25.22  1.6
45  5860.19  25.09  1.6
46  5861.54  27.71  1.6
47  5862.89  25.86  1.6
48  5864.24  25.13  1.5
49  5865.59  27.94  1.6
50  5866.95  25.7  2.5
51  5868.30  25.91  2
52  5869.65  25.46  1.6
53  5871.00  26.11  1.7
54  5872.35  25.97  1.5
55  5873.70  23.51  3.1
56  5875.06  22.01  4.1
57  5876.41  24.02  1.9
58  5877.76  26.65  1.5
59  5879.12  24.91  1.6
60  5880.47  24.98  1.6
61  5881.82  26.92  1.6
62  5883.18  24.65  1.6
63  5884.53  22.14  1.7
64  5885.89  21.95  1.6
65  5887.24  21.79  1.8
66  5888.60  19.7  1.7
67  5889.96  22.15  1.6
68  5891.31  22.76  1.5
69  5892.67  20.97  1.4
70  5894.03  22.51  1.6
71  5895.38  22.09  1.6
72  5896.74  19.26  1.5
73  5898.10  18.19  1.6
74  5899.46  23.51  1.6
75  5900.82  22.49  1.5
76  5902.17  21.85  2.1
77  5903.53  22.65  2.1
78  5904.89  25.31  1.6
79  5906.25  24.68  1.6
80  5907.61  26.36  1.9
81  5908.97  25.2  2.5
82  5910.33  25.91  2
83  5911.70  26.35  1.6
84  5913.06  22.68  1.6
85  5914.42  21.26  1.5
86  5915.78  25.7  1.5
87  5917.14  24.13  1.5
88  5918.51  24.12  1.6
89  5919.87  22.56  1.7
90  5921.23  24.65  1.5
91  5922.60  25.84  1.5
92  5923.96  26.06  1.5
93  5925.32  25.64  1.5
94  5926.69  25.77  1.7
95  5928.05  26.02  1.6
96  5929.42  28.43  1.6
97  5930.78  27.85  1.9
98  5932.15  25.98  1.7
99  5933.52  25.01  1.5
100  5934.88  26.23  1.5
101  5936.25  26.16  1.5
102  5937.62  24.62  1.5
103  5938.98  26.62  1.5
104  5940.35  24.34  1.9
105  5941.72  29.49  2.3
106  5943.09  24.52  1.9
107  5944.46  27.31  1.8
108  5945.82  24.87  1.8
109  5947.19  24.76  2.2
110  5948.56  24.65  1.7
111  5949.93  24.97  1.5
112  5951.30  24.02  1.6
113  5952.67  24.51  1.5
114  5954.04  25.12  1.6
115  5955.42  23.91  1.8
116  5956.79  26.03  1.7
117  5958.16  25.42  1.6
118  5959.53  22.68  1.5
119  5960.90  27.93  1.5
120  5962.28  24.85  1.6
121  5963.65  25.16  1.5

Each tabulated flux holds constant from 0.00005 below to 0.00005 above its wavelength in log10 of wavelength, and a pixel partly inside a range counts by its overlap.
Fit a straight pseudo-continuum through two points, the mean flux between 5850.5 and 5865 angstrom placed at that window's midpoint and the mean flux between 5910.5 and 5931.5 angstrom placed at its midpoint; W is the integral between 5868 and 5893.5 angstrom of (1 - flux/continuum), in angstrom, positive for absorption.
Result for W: 1.4 angstrom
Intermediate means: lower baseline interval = 25.1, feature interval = 23.8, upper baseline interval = 25.2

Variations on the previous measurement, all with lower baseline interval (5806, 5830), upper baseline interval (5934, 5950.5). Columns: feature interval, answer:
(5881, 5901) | 3.1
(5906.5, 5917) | 0.5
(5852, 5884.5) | 1.3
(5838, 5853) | -0.7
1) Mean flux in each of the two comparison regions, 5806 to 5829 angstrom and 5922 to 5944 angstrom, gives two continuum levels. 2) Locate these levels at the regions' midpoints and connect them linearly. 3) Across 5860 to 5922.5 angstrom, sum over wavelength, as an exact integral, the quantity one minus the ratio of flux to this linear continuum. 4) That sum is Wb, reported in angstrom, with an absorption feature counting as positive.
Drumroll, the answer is 5.7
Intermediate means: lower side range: 26.7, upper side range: 26.2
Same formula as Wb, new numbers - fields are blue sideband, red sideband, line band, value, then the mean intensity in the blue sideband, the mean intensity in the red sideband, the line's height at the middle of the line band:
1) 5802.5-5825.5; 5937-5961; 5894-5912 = 1.68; 26.5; 25.3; 25.7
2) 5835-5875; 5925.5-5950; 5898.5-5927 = 1.89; 26.2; 26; 26.1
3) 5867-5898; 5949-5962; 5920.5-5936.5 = -1.15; 23.4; 24.9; 24.4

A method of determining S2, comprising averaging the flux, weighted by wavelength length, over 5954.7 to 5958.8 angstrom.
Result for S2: 25.1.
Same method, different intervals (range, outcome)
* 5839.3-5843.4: 27.3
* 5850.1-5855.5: 24.8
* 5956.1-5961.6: 25.5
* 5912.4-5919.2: 23.6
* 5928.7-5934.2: 26.8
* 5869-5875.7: 24.6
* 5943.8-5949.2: 25.4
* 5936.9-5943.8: 25.9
